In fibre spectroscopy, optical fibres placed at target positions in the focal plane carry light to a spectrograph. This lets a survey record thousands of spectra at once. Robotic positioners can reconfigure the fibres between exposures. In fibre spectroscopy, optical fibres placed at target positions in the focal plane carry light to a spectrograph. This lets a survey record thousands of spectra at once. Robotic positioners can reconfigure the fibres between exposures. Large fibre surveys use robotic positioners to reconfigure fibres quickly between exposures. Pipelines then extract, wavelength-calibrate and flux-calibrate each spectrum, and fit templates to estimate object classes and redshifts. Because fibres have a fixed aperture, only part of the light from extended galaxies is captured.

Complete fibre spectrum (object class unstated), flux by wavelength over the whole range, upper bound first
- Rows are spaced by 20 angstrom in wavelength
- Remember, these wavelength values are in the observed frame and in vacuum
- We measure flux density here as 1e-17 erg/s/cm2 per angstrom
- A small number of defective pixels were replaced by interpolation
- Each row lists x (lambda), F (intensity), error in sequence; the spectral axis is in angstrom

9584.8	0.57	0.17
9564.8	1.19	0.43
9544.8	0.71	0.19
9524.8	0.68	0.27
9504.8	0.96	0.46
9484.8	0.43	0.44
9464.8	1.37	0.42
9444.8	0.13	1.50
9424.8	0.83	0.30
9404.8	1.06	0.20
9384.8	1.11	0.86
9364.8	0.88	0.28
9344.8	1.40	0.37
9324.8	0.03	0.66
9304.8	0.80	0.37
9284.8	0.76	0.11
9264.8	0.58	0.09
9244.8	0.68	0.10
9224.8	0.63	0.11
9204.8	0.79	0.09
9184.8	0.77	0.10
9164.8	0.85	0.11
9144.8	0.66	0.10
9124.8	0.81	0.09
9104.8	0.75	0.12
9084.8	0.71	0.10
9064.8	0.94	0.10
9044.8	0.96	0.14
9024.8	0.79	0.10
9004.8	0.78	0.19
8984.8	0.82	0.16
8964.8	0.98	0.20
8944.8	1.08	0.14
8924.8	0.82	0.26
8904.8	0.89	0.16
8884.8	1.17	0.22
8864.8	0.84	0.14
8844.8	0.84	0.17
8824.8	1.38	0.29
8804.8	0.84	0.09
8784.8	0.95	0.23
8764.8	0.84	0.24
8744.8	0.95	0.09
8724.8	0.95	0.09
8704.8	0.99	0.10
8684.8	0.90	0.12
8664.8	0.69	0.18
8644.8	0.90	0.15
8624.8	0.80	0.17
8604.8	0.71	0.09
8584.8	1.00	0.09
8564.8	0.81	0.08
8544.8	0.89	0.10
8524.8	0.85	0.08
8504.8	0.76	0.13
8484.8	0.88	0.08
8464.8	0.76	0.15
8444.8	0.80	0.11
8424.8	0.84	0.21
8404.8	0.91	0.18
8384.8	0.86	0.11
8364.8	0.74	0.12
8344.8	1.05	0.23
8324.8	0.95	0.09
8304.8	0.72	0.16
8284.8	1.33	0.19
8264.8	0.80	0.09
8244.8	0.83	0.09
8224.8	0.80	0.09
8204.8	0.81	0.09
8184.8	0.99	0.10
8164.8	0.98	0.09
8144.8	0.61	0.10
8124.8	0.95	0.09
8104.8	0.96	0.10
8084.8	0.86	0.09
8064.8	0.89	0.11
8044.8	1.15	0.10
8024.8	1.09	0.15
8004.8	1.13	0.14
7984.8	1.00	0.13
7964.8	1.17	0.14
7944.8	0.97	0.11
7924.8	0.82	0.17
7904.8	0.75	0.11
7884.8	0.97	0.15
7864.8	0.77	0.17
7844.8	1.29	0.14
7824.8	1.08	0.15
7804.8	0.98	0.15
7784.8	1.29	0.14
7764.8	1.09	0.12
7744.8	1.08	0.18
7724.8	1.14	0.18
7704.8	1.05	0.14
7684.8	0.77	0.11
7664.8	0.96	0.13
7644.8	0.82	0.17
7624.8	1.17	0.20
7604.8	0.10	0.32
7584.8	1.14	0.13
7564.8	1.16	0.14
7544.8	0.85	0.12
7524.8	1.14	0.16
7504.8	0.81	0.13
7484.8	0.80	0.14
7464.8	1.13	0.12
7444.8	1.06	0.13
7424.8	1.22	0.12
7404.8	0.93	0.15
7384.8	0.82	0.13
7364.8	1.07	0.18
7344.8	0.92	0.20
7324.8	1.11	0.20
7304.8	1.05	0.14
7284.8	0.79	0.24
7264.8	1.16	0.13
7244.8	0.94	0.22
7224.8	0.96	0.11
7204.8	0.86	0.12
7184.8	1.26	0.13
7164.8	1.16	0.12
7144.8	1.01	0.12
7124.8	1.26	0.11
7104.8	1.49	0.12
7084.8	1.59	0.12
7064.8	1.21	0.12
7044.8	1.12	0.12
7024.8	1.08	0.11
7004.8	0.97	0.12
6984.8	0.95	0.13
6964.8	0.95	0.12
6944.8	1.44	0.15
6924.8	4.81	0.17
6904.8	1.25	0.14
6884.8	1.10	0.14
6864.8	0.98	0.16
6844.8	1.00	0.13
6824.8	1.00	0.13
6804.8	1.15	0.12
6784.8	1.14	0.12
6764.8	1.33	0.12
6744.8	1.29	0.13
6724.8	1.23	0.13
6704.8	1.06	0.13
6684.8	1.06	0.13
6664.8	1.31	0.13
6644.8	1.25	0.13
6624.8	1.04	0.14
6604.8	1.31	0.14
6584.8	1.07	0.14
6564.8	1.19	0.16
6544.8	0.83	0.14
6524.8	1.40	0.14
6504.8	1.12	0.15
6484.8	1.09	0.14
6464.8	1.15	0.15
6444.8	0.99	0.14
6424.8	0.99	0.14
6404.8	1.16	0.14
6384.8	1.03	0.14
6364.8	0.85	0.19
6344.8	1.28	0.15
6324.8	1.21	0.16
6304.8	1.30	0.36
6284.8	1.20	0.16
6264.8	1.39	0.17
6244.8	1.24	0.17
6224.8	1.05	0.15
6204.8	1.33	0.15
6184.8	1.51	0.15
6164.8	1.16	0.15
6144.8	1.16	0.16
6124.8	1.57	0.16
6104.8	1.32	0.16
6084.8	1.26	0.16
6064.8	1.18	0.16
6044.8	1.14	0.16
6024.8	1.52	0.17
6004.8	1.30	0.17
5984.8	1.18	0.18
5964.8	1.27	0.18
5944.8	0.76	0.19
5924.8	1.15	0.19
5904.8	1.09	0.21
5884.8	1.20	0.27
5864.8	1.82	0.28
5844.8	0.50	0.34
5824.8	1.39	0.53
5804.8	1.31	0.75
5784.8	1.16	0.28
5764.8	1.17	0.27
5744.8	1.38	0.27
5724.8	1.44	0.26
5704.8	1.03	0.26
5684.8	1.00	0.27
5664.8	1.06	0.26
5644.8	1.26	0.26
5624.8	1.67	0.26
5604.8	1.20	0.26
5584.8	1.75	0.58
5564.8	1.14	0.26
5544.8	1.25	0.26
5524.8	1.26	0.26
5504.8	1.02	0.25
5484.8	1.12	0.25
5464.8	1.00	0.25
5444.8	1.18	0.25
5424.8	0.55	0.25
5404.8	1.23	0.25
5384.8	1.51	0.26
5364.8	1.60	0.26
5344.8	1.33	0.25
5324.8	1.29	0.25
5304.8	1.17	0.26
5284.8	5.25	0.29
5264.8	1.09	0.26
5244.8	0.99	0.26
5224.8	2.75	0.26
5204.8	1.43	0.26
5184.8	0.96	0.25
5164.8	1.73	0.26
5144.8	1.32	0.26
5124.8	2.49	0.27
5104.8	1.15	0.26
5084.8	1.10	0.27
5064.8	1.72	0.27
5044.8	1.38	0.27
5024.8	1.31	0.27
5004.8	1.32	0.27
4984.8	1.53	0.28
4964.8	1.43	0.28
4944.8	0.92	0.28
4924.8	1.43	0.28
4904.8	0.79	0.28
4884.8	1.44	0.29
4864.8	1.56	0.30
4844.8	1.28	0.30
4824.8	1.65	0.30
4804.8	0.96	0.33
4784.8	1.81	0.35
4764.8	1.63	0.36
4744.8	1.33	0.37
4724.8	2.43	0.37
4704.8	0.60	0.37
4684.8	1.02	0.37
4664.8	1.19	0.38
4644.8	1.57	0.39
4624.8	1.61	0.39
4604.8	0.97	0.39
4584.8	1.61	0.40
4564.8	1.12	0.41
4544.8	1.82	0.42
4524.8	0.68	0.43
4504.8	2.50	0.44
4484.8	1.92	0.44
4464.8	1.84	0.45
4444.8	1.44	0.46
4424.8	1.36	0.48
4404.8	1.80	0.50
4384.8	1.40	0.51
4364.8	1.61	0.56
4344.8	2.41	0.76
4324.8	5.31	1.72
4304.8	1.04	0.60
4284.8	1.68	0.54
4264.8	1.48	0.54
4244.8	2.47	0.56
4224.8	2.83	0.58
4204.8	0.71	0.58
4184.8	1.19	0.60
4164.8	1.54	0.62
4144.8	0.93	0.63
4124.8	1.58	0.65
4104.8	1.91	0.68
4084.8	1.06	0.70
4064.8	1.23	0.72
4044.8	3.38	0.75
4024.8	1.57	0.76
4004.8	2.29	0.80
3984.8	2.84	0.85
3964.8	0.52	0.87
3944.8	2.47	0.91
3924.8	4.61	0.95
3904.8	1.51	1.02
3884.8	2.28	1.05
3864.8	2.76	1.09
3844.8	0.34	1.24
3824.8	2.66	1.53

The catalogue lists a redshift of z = 0.055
